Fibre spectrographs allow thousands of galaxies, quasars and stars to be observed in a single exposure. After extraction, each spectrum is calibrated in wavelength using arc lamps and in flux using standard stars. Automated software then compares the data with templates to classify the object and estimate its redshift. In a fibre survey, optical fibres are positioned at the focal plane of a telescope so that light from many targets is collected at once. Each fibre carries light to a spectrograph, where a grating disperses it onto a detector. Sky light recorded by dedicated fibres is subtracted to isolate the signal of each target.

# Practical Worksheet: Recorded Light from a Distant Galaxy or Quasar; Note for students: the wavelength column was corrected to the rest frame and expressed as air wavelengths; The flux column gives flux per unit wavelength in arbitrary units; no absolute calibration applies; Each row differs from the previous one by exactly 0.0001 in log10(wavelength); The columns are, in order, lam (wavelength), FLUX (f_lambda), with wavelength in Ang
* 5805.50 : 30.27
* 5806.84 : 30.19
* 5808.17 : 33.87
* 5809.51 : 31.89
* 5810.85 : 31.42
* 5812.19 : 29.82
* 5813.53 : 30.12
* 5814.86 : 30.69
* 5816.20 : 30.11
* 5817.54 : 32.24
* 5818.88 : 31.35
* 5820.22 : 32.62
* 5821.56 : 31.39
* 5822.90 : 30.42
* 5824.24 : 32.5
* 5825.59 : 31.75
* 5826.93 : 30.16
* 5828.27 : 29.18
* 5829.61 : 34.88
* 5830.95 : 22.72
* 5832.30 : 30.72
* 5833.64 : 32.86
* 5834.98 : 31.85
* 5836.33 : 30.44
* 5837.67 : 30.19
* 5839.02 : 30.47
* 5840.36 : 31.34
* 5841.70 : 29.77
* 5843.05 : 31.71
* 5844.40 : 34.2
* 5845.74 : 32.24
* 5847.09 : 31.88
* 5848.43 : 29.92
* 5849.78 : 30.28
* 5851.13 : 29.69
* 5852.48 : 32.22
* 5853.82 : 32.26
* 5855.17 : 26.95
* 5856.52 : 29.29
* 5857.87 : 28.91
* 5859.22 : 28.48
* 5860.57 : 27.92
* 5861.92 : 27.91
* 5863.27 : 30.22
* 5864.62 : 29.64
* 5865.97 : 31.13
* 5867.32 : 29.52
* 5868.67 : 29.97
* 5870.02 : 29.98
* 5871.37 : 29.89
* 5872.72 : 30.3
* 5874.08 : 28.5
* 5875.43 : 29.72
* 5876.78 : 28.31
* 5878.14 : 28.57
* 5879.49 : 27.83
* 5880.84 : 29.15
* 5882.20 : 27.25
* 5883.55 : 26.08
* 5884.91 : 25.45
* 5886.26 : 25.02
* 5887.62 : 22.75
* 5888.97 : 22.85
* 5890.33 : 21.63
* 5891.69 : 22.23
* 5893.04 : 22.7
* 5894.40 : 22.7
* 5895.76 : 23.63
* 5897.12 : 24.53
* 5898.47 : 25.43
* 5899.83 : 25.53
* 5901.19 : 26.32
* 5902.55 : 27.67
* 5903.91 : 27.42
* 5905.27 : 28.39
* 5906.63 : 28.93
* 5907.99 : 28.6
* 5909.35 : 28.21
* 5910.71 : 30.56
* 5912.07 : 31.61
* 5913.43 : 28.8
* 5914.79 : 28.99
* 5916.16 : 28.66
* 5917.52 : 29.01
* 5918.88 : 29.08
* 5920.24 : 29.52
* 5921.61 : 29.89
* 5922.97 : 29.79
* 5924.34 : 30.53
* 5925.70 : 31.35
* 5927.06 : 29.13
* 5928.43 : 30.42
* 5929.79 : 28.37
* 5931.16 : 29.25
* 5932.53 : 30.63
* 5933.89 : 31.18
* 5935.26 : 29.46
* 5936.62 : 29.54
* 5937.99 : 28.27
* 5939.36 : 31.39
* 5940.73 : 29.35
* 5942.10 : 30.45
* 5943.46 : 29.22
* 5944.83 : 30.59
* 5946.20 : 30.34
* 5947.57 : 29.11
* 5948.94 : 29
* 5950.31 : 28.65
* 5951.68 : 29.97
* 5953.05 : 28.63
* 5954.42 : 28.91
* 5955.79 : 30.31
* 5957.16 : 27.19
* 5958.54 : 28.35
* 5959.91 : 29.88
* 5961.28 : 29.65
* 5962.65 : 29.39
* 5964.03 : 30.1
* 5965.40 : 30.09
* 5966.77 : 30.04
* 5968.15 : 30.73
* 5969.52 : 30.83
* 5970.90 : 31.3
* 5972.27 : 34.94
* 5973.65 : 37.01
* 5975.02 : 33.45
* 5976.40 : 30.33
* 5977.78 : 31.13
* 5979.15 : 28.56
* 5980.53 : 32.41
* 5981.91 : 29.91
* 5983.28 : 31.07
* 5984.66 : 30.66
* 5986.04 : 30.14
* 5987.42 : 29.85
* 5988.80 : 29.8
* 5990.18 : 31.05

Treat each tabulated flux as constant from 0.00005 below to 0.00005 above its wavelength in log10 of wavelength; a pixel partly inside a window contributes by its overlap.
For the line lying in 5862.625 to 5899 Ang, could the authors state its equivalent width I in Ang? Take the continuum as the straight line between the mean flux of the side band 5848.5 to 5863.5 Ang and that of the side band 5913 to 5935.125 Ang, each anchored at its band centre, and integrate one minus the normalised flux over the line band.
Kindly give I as 3.3 Ang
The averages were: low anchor 29.4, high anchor 29.7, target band 26.9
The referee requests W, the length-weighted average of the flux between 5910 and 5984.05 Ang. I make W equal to 30.1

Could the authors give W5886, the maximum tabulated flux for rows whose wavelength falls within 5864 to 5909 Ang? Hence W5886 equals 31.13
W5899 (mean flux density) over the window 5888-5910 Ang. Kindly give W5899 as 25.4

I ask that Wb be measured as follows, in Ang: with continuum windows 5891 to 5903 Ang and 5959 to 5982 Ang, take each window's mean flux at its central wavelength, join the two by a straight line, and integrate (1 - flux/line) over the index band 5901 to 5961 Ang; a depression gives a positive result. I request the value -4.1 Ang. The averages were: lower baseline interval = 24.5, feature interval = 29.4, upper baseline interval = 31.2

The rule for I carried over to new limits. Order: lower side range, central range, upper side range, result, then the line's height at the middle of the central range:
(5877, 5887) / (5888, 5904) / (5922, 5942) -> 2.09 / 27.9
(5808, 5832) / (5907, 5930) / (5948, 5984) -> 0.76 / 30.6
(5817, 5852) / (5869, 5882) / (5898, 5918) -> 0.18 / 29.5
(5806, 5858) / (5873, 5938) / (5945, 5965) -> 4.81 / 29.9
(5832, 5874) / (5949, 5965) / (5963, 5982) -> 1.10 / 31.3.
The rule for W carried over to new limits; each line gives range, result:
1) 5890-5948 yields 28.4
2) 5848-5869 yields 29.6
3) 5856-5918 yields 27.5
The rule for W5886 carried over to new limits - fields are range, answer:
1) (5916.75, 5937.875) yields 31.35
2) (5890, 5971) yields 31.61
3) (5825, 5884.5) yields 34.88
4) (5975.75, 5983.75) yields 32.41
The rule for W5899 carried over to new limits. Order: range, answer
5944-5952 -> 29.6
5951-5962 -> 29.1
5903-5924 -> 29.2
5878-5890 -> 25.9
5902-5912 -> 28.7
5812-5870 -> 30.5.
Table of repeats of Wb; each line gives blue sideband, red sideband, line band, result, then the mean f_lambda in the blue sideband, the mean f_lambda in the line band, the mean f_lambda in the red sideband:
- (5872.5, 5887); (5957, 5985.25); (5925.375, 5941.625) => -0.1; 27.7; 29.8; 30.9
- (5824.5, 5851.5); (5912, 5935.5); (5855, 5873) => 0.7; 30.8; 29.3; 29.7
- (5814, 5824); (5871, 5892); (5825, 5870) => -1.8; 31.3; 30.3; 26.6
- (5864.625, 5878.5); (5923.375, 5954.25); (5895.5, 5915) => 1.3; 29.6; 27.7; 29.8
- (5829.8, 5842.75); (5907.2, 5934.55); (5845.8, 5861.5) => 0.1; 30.3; 29.9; 29.7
